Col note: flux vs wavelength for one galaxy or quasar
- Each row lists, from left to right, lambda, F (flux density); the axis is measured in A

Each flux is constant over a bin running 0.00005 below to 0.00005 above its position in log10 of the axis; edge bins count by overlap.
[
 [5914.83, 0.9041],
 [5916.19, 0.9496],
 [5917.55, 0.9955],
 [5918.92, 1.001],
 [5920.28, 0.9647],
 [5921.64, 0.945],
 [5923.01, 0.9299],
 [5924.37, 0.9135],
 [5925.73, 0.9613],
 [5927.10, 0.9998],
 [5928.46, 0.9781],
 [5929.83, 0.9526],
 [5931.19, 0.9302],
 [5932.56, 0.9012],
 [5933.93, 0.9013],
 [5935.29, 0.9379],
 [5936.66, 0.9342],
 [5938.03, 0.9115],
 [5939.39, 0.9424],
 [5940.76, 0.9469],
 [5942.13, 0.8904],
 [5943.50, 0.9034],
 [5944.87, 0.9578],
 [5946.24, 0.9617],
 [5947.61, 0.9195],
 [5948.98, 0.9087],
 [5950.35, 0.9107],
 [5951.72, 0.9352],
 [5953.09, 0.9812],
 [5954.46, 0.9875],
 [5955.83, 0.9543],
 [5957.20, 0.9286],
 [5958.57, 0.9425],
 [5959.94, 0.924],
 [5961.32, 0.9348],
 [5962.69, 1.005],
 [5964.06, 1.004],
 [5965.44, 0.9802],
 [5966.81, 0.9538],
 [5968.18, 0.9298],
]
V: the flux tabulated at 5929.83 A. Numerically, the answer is 0.9526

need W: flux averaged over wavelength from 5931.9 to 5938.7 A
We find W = 0.917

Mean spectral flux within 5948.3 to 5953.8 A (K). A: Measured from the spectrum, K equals 0.935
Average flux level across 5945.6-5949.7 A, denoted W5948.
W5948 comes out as 0.929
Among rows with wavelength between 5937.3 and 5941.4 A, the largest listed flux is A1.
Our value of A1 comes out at 0.9469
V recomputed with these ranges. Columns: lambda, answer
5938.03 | 0.9115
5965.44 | 0.9802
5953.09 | 0.9812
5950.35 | 0.9107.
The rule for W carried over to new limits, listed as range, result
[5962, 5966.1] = 0.996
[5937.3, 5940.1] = 0.928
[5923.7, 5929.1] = 0.964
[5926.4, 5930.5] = 0.976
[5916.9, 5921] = 0.986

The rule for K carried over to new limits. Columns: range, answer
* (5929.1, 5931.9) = 0.941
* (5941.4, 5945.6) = 0.917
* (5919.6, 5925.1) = 0.94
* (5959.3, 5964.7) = 0.967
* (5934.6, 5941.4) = 0.935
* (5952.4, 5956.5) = 0.975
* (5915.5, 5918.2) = 0.974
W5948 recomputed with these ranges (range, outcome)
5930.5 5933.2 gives 0.917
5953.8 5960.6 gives 0.948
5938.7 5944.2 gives 0.921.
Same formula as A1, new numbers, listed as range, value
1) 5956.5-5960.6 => 0.9425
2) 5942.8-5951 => 0.9617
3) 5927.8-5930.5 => 0.9781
